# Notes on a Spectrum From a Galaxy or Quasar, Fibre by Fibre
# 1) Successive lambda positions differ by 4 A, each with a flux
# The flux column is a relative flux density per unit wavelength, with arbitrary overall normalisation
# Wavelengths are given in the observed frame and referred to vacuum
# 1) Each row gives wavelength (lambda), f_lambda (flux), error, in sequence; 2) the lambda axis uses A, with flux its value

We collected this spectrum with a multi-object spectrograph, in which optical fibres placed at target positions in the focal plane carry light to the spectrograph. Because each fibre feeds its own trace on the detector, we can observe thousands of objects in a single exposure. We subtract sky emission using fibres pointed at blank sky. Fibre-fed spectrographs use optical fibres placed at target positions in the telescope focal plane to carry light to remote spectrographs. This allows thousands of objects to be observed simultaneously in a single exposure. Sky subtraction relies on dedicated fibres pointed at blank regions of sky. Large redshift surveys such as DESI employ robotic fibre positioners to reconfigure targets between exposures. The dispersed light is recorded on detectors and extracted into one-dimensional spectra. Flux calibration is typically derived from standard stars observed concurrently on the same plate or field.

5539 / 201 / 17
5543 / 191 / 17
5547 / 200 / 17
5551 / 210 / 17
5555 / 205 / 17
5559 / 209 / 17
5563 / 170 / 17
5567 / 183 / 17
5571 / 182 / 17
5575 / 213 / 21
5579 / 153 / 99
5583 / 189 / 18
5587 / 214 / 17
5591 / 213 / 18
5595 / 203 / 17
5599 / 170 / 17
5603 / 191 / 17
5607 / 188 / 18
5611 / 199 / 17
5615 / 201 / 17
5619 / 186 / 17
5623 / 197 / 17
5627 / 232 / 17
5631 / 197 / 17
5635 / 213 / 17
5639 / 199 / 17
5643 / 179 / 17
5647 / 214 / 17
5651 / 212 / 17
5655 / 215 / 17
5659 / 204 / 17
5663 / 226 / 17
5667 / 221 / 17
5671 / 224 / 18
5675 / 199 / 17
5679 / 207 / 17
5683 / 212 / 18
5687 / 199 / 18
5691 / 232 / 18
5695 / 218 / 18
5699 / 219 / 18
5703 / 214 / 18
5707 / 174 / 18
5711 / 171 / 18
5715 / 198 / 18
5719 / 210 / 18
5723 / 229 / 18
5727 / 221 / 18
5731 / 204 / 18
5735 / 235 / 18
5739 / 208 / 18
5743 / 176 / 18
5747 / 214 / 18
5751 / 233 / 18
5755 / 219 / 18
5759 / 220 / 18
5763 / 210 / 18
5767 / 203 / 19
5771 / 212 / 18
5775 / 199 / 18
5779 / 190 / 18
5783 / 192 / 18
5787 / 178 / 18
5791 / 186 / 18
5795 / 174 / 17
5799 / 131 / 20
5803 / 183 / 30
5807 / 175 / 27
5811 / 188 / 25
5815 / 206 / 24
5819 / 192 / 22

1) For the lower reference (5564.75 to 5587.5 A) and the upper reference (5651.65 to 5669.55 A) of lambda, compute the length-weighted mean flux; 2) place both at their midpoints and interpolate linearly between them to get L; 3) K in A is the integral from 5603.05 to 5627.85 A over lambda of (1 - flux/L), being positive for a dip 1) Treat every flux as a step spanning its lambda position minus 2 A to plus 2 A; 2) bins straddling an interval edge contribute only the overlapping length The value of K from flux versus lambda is 0.3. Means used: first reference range 187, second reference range 216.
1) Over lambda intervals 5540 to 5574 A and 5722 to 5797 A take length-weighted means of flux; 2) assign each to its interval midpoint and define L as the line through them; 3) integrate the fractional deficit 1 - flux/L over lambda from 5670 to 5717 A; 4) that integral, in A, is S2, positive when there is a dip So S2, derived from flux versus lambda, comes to -0.8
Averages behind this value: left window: 195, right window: 205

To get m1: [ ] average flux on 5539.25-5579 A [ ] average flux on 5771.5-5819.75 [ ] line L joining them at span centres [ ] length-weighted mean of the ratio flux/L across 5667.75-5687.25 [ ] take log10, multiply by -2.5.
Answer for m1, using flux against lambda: -0.115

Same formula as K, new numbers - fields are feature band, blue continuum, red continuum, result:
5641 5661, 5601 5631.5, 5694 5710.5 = -0.4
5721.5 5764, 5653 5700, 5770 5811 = -4.3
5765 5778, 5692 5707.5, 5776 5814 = -1.2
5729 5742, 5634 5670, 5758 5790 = -0.6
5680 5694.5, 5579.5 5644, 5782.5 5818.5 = -1.8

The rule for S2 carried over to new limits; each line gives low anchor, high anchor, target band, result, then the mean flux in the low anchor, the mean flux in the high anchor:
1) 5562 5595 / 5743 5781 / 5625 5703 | -4.8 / 191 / 209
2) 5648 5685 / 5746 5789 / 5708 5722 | 1.0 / 213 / 206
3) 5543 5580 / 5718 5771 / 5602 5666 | -0.8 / 193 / 214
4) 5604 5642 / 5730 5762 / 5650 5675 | -1.3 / 200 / 214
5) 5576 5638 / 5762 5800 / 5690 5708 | -1.9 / 197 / 188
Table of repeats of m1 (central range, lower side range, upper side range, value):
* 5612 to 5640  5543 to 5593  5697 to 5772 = -0.02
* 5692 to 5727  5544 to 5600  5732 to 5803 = -0.05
